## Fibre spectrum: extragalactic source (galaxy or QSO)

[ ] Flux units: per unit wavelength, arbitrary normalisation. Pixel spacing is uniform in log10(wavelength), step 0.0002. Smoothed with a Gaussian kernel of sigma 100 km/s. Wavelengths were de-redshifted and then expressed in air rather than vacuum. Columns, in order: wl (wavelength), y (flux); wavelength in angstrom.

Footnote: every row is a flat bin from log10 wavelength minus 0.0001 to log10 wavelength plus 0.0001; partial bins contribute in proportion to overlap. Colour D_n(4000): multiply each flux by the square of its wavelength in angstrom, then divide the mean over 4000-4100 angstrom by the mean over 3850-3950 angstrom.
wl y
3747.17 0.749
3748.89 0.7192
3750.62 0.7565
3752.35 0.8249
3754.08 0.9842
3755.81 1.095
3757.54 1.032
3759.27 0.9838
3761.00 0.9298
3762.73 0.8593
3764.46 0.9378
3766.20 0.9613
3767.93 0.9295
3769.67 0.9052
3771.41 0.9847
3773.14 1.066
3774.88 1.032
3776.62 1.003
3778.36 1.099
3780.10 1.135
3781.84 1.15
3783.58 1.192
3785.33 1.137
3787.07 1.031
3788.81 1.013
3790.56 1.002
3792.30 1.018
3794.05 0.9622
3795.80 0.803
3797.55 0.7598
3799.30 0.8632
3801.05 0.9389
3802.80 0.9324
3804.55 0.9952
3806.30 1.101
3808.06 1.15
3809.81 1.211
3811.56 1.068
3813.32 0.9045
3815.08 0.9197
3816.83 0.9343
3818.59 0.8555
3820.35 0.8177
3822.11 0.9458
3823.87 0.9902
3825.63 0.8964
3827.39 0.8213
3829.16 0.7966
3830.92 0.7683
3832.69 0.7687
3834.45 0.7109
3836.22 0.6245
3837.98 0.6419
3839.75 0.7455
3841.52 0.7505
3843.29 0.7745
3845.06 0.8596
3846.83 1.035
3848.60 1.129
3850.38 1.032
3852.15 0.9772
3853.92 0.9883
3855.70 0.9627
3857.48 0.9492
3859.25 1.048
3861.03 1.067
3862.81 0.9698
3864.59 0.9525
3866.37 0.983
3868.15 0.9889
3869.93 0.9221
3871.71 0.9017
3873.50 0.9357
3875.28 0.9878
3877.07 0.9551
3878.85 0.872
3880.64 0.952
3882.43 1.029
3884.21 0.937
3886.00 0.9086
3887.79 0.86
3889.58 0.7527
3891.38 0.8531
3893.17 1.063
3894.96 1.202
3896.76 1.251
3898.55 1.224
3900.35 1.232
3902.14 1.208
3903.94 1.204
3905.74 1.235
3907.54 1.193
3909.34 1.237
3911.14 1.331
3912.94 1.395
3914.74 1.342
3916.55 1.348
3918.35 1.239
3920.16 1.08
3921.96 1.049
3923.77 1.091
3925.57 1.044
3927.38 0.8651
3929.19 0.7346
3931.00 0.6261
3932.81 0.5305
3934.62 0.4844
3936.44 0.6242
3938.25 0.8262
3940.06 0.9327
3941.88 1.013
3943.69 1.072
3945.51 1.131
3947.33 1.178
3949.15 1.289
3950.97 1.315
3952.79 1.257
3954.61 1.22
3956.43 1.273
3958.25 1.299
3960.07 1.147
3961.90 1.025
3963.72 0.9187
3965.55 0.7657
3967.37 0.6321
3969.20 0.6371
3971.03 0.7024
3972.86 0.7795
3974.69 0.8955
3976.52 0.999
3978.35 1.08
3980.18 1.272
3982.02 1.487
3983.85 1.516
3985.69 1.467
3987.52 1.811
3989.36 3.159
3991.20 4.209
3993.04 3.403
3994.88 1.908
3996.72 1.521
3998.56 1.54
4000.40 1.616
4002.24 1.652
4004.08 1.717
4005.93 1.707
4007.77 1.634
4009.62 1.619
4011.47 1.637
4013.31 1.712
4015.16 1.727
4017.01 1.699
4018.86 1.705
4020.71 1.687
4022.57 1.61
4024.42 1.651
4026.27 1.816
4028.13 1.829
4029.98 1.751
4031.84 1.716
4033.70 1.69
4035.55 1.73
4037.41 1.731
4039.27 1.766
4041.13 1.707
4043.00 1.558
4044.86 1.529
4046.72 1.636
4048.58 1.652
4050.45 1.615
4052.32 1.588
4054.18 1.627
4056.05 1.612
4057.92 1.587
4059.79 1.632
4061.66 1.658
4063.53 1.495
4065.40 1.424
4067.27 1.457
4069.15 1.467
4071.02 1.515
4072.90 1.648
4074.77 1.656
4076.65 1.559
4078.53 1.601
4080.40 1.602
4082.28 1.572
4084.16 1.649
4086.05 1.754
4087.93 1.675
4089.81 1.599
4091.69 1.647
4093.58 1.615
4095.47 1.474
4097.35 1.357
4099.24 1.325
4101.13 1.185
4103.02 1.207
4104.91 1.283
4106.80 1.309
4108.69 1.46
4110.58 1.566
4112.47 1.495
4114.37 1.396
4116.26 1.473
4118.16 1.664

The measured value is 1.72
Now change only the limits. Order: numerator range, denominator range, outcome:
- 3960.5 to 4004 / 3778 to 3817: 1.66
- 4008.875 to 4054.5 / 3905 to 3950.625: 1.71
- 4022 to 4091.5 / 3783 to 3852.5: 2.00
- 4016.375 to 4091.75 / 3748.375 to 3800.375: 1.94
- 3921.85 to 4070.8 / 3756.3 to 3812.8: 1.61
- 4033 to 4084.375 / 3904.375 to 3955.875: 1.61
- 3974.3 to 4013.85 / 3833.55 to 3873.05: 2.14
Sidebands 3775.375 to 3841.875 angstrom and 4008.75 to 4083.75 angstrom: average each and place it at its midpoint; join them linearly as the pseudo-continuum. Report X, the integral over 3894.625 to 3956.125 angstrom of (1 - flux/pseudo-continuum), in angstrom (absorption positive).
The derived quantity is 8.93 angstrom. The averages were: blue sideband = 0.935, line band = 1.09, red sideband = 1.64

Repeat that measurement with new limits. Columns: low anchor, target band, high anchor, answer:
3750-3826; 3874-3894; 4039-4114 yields 4.2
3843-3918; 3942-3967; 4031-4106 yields 2.5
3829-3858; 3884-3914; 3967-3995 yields 1.2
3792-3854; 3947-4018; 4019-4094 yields -4.6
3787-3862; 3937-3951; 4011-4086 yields 2.5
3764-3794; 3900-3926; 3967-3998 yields 3.8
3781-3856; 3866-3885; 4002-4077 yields 2.8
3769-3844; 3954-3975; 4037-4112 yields 5.8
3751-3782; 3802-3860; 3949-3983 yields 5.5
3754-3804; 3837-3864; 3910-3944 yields 1.6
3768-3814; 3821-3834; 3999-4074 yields 3.0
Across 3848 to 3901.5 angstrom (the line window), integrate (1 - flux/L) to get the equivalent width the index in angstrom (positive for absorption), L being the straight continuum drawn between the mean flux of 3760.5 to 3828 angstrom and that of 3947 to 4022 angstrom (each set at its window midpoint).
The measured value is 9.28 angstrom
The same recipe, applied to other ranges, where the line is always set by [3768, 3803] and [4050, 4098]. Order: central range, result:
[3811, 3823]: 1.66 angstrom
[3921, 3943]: 8.04 angstrom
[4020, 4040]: -3.11 angstrom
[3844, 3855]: 1.27 angstrom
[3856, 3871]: 2.26 angstrom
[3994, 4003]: -1.37 angstrom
